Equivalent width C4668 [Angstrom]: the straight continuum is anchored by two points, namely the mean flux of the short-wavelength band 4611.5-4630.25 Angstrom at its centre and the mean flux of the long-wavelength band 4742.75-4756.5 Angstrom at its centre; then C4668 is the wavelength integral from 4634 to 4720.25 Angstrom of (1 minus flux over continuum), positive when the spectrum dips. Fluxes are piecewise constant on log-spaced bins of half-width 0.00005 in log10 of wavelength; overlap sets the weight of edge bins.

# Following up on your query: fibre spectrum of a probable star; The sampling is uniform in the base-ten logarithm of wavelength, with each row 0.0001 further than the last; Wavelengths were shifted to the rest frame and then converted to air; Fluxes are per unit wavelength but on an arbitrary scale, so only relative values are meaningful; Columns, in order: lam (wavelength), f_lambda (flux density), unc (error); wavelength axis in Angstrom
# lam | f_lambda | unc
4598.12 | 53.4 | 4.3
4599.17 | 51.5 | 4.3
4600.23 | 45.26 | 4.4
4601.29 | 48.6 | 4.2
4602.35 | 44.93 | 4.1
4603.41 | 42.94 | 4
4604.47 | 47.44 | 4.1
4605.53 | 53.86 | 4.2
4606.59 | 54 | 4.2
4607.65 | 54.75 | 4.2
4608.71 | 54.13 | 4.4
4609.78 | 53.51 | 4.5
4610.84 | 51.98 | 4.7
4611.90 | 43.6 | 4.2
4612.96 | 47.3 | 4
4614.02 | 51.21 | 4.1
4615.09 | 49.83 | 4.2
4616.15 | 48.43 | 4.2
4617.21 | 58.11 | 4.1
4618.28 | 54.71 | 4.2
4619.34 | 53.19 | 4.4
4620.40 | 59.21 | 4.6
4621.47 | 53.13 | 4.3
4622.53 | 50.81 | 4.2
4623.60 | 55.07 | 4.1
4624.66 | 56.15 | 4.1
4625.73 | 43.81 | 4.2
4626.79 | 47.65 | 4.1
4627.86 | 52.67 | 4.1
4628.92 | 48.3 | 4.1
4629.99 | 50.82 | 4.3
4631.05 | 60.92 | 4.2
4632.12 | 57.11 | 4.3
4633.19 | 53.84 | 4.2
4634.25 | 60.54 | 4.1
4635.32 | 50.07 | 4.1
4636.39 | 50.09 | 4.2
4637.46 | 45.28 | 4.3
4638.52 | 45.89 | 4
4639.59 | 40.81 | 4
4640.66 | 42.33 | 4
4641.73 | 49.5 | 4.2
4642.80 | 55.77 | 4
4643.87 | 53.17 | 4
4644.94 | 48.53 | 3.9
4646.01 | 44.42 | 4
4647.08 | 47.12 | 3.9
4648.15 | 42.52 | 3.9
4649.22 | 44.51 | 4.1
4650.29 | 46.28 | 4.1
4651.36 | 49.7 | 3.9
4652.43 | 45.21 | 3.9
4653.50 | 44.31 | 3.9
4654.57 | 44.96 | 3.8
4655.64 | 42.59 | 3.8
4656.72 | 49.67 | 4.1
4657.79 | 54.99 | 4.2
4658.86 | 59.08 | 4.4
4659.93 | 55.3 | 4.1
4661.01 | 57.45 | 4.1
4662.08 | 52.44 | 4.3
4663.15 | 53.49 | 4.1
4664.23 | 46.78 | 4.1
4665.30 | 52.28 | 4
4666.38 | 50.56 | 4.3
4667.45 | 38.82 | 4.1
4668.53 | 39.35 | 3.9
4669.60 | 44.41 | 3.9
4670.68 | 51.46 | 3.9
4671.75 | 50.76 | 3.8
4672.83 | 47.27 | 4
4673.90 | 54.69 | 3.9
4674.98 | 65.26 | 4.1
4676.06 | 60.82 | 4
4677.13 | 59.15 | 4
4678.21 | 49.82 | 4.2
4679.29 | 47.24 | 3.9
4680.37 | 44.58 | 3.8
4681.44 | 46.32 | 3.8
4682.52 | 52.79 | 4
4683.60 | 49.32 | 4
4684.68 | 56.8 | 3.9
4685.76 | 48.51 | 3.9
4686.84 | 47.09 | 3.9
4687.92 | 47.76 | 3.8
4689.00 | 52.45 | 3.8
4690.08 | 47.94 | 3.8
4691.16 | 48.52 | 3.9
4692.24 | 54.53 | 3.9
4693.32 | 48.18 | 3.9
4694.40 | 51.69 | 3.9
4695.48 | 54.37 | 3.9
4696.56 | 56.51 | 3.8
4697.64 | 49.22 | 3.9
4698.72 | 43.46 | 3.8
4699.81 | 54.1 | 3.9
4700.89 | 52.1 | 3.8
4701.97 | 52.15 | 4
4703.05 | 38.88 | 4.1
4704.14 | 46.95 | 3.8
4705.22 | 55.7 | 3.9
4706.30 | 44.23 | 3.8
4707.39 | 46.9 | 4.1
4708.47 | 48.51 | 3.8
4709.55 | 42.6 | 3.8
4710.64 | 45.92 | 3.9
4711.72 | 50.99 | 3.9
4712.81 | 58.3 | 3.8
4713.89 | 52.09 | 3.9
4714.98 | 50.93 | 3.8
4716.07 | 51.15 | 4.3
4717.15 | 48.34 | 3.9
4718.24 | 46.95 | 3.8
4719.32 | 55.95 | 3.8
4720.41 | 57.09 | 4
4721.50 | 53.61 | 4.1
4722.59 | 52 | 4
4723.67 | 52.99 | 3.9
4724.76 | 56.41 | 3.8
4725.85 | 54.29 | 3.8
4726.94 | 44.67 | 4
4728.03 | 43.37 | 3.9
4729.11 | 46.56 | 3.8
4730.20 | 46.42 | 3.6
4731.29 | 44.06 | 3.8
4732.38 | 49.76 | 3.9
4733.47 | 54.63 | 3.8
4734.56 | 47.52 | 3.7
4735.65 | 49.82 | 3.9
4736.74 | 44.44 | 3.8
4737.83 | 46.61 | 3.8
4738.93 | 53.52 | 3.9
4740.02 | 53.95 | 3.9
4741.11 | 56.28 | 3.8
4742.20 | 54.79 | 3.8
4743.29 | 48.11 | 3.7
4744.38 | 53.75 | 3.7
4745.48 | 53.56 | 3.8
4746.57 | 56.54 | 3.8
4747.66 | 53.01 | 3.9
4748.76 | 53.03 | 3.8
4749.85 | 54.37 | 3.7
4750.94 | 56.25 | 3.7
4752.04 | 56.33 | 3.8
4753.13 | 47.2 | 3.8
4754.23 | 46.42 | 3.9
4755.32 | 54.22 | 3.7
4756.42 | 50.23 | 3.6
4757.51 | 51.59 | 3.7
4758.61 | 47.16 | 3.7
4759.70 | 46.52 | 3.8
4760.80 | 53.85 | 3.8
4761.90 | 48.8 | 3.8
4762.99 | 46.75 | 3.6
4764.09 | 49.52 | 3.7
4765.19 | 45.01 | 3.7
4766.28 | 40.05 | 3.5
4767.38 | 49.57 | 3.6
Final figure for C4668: 3.66 Angstrom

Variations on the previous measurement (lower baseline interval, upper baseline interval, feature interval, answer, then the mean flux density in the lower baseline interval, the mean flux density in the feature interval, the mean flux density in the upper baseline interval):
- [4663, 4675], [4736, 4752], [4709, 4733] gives 0.6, 48.8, 50.2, 52.8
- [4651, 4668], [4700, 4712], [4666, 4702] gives -1.3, 49.8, 50.5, 47.9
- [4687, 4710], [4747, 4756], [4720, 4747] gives 0.3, 49.4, 50.9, 52.6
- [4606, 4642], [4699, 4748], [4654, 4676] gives 0.1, 51.4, 50.8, 50.4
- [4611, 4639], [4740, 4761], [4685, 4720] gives 1.5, 51.9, 49.9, 52.3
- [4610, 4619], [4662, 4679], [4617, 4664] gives 0.2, 50.8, 50.6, 51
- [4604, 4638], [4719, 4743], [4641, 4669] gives 1.6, 52.2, 48.8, 50.8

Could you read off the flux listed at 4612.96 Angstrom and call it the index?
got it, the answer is 47.3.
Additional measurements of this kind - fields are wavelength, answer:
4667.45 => 38.82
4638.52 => 45.89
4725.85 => 54.29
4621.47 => 53.13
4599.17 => 51.5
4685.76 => 48.51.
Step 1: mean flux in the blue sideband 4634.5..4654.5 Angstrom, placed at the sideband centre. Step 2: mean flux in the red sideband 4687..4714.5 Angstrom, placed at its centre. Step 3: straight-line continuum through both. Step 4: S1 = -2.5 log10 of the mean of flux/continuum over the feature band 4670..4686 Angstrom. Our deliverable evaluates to -0.08 mag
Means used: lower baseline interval 47.1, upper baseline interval 49.7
